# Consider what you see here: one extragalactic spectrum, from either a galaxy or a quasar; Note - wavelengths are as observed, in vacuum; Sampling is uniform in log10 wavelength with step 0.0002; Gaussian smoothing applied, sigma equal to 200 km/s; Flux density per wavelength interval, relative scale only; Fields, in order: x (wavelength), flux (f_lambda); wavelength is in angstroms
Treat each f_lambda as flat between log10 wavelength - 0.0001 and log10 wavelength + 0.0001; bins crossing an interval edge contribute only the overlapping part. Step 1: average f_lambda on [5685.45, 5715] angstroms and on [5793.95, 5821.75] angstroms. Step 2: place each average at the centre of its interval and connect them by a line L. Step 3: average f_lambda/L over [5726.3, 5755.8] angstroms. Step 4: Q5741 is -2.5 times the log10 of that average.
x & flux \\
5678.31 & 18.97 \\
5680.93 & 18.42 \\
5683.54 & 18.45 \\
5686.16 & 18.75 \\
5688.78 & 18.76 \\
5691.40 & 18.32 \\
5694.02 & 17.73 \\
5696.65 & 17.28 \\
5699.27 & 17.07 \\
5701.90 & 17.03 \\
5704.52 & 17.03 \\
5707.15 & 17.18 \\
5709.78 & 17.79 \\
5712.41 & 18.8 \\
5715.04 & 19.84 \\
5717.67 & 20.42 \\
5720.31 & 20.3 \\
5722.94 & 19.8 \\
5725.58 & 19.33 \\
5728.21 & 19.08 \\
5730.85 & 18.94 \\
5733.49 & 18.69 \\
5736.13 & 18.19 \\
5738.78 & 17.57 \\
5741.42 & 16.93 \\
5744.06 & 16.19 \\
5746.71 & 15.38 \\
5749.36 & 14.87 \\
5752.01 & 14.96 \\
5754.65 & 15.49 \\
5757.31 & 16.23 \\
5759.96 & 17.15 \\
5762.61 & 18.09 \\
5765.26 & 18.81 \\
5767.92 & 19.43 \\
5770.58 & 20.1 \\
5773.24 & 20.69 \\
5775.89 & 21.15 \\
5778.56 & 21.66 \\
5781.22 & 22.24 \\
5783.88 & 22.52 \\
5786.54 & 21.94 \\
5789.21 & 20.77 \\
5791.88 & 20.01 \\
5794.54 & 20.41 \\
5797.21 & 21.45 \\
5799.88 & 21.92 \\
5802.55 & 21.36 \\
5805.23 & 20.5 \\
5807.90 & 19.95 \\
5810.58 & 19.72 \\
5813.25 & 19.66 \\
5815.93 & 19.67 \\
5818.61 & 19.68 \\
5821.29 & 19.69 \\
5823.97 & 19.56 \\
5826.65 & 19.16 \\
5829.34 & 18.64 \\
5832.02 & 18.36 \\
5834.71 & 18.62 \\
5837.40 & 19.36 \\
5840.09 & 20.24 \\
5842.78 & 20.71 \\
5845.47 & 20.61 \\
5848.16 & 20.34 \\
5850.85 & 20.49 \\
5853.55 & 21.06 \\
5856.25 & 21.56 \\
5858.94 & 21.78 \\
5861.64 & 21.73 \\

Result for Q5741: 0.109 mag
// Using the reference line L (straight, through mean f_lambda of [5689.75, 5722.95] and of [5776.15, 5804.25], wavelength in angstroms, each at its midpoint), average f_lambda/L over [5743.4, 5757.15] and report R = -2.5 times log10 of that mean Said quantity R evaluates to 0.28 mag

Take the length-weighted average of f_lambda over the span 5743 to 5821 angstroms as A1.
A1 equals 19.4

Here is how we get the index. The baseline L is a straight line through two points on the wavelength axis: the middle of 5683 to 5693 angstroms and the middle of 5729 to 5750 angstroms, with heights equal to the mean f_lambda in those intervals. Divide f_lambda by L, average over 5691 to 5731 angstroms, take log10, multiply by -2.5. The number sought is -0.03 mag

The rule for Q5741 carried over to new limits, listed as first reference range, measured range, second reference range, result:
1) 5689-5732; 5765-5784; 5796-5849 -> -0.08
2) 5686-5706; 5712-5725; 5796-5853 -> -0.10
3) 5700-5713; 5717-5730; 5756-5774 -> -0.11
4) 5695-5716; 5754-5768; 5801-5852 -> 0.07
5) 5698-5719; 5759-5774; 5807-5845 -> -0.01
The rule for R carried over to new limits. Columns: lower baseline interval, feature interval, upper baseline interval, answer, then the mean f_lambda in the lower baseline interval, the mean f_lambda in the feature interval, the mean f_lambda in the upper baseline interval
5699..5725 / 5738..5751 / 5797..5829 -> 0.185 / 18.6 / 16.1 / 20.1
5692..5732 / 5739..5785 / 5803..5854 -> 0.044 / 18.5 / 18.3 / 19.8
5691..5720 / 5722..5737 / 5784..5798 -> -0.005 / 18.1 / 19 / 21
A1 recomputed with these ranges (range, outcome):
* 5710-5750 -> 18.3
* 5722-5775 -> 17.8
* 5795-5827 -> 20.2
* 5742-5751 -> 15.6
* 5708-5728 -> 19.4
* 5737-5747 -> 16.7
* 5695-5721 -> 18.2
